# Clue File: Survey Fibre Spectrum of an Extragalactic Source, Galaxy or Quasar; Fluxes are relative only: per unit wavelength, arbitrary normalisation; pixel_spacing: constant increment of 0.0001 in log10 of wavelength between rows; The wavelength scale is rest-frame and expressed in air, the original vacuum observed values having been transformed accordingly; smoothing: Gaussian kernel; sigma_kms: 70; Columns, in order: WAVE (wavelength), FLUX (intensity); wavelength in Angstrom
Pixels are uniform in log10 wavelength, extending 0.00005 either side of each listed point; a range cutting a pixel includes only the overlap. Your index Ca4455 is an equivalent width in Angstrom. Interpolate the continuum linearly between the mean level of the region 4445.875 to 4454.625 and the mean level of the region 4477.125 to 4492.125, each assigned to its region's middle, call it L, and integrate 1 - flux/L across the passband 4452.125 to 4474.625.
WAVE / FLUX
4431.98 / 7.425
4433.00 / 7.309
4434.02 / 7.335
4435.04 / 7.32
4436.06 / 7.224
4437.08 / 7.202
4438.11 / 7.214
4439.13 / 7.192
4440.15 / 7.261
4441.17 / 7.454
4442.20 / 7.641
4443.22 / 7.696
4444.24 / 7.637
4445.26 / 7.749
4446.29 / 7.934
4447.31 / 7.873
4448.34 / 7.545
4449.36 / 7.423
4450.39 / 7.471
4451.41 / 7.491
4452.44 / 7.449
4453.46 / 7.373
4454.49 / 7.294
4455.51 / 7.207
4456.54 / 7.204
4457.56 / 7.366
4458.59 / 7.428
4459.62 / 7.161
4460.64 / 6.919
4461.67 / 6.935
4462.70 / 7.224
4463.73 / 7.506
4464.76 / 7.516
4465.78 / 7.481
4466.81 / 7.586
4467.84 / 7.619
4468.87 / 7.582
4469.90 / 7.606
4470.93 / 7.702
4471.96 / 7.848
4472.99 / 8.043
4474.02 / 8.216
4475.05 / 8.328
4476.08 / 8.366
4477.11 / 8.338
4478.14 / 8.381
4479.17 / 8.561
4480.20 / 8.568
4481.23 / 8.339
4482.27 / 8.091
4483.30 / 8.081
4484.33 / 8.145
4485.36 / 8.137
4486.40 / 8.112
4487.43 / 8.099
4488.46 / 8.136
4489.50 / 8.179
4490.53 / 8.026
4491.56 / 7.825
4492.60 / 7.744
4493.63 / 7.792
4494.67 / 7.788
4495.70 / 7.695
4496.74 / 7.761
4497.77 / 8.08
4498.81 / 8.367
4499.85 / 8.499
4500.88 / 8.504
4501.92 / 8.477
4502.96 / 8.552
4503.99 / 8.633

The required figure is 0.9 Angstrom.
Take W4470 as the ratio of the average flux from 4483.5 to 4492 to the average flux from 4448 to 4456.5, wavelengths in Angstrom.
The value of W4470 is 1.09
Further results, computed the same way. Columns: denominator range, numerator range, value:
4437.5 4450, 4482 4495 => 1.06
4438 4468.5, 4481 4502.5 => 1.09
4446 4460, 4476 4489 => 1.11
